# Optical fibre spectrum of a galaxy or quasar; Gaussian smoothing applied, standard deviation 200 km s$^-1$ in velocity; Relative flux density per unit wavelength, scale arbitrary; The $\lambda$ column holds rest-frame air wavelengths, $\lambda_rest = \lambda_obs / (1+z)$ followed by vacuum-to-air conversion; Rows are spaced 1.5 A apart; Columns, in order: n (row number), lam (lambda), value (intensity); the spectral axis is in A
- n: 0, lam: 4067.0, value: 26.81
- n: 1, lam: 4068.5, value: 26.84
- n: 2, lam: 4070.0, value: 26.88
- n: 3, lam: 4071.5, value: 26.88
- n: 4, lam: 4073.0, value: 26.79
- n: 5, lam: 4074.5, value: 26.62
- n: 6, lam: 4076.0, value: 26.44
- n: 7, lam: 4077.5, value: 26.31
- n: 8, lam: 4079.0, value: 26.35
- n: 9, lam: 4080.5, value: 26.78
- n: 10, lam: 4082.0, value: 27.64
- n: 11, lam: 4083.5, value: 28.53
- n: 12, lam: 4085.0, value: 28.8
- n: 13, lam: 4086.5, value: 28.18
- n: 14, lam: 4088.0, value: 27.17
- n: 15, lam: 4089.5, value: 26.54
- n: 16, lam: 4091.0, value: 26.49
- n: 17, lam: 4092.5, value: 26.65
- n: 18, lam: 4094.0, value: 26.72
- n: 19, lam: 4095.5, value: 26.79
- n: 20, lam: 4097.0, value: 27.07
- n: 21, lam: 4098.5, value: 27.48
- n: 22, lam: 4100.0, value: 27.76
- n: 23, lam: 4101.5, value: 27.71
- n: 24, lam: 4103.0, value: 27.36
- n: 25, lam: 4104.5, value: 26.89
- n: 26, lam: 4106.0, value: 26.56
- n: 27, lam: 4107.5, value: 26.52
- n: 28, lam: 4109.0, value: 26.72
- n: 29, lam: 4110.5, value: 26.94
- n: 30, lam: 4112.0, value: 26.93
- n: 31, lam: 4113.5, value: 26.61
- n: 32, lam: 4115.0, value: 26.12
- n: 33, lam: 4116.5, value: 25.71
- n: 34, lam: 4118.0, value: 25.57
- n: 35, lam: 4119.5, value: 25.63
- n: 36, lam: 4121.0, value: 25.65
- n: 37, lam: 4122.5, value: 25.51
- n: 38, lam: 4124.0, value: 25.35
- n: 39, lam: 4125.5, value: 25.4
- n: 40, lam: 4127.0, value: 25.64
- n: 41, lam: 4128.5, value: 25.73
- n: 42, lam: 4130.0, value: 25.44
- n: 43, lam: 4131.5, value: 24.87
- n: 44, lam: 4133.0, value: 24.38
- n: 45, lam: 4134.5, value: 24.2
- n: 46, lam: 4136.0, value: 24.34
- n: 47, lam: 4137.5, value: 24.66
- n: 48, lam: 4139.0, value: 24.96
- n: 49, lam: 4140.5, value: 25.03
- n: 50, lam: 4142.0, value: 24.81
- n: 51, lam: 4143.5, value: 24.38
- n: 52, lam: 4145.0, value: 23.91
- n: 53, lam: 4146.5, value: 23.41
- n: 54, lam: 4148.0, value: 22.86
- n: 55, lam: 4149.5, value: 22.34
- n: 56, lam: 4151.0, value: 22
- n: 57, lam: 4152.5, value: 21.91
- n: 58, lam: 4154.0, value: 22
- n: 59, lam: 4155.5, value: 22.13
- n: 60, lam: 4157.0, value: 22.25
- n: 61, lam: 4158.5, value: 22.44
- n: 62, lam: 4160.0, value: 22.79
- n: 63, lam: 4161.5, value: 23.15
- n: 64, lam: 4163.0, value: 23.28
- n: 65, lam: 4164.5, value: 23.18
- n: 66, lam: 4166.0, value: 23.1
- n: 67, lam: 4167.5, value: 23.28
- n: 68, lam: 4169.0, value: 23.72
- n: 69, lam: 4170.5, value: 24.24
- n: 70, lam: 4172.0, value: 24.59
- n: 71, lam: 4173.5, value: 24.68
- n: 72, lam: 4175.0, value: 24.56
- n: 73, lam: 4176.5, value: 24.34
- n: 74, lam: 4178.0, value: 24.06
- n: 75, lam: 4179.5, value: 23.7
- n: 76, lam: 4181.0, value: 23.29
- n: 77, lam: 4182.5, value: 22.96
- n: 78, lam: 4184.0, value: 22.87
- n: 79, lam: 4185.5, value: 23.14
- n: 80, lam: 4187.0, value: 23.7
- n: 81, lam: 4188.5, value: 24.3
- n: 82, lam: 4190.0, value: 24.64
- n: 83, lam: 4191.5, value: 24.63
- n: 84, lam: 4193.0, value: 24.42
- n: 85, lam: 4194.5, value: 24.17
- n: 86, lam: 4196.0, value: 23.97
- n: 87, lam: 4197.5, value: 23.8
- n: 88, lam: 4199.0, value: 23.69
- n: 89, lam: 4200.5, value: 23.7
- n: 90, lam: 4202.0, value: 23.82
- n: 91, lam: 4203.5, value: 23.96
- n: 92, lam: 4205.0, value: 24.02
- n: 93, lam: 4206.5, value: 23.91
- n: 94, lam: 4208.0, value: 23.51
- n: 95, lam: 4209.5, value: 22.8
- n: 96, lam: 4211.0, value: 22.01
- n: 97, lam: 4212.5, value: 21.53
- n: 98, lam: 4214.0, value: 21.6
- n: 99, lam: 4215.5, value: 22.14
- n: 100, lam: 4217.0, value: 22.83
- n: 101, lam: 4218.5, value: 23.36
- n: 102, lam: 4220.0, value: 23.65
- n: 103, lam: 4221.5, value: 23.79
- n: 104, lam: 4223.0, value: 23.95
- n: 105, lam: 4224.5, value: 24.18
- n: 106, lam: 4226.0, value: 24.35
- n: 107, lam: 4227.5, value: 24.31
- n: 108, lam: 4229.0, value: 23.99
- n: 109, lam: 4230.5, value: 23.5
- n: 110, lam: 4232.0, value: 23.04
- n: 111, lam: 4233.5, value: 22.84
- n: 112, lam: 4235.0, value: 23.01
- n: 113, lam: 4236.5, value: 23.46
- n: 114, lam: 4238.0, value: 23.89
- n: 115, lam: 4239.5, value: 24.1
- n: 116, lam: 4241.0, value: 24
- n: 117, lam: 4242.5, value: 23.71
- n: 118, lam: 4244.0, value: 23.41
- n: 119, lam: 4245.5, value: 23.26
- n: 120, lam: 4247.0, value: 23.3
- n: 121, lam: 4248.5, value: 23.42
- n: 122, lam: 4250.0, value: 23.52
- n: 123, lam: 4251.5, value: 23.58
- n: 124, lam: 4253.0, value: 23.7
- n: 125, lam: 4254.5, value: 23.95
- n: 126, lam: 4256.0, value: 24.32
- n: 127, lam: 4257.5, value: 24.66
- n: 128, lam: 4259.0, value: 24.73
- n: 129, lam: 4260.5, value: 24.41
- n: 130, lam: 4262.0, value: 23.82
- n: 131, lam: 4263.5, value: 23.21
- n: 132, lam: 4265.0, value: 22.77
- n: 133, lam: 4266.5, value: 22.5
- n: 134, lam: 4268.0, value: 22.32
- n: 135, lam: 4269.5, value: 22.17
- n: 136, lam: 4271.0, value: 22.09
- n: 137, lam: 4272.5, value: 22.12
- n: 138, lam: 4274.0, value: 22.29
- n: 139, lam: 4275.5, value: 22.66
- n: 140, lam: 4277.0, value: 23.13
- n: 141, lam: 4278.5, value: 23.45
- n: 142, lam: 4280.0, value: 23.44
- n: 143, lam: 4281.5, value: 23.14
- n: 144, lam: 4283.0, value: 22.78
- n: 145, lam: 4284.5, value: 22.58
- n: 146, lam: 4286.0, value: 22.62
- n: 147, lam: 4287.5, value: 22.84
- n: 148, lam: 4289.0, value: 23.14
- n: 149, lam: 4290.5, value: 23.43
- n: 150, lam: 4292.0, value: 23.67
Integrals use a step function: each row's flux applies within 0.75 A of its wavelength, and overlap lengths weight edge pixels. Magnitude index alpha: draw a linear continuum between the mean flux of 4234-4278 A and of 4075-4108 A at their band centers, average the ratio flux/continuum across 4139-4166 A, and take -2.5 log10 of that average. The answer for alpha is 0.12 mag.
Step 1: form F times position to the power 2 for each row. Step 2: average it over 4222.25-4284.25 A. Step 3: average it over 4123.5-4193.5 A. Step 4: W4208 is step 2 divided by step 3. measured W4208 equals 1.0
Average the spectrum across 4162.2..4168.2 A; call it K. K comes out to 23.2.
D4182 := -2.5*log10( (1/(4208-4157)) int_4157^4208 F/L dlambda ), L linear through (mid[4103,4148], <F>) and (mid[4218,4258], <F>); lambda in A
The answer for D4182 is 0.04 mag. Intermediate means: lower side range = 25.4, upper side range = 23.7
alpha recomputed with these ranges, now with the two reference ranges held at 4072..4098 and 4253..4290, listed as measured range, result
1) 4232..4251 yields 0.01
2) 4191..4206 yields 0.03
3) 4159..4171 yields 0.09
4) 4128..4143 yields 0.05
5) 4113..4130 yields 0.02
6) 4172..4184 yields 0.05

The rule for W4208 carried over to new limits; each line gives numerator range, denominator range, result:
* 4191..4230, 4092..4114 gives 0.92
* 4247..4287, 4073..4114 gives 0.93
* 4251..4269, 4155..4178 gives 1.05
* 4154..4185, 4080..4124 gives 0.90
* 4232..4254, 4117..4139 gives 0.99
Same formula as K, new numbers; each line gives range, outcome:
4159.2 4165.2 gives 23.1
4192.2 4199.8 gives 24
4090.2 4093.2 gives 26.6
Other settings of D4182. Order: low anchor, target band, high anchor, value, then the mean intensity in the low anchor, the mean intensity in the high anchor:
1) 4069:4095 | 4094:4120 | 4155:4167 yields -0.043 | 27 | 22.8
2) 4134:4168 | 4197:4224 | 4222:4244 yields 0.018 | 23.3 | 23.7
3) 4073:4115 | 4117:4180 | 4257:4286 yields 0.077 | 27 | 23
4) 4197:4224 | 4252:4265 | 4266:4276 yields -0.071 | 23.2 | 22.3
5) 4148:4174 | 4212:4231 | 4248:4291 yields -0.011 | 23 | 23.2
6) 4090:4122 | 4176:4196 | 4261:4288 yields 0.043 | 26.7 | 22.8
